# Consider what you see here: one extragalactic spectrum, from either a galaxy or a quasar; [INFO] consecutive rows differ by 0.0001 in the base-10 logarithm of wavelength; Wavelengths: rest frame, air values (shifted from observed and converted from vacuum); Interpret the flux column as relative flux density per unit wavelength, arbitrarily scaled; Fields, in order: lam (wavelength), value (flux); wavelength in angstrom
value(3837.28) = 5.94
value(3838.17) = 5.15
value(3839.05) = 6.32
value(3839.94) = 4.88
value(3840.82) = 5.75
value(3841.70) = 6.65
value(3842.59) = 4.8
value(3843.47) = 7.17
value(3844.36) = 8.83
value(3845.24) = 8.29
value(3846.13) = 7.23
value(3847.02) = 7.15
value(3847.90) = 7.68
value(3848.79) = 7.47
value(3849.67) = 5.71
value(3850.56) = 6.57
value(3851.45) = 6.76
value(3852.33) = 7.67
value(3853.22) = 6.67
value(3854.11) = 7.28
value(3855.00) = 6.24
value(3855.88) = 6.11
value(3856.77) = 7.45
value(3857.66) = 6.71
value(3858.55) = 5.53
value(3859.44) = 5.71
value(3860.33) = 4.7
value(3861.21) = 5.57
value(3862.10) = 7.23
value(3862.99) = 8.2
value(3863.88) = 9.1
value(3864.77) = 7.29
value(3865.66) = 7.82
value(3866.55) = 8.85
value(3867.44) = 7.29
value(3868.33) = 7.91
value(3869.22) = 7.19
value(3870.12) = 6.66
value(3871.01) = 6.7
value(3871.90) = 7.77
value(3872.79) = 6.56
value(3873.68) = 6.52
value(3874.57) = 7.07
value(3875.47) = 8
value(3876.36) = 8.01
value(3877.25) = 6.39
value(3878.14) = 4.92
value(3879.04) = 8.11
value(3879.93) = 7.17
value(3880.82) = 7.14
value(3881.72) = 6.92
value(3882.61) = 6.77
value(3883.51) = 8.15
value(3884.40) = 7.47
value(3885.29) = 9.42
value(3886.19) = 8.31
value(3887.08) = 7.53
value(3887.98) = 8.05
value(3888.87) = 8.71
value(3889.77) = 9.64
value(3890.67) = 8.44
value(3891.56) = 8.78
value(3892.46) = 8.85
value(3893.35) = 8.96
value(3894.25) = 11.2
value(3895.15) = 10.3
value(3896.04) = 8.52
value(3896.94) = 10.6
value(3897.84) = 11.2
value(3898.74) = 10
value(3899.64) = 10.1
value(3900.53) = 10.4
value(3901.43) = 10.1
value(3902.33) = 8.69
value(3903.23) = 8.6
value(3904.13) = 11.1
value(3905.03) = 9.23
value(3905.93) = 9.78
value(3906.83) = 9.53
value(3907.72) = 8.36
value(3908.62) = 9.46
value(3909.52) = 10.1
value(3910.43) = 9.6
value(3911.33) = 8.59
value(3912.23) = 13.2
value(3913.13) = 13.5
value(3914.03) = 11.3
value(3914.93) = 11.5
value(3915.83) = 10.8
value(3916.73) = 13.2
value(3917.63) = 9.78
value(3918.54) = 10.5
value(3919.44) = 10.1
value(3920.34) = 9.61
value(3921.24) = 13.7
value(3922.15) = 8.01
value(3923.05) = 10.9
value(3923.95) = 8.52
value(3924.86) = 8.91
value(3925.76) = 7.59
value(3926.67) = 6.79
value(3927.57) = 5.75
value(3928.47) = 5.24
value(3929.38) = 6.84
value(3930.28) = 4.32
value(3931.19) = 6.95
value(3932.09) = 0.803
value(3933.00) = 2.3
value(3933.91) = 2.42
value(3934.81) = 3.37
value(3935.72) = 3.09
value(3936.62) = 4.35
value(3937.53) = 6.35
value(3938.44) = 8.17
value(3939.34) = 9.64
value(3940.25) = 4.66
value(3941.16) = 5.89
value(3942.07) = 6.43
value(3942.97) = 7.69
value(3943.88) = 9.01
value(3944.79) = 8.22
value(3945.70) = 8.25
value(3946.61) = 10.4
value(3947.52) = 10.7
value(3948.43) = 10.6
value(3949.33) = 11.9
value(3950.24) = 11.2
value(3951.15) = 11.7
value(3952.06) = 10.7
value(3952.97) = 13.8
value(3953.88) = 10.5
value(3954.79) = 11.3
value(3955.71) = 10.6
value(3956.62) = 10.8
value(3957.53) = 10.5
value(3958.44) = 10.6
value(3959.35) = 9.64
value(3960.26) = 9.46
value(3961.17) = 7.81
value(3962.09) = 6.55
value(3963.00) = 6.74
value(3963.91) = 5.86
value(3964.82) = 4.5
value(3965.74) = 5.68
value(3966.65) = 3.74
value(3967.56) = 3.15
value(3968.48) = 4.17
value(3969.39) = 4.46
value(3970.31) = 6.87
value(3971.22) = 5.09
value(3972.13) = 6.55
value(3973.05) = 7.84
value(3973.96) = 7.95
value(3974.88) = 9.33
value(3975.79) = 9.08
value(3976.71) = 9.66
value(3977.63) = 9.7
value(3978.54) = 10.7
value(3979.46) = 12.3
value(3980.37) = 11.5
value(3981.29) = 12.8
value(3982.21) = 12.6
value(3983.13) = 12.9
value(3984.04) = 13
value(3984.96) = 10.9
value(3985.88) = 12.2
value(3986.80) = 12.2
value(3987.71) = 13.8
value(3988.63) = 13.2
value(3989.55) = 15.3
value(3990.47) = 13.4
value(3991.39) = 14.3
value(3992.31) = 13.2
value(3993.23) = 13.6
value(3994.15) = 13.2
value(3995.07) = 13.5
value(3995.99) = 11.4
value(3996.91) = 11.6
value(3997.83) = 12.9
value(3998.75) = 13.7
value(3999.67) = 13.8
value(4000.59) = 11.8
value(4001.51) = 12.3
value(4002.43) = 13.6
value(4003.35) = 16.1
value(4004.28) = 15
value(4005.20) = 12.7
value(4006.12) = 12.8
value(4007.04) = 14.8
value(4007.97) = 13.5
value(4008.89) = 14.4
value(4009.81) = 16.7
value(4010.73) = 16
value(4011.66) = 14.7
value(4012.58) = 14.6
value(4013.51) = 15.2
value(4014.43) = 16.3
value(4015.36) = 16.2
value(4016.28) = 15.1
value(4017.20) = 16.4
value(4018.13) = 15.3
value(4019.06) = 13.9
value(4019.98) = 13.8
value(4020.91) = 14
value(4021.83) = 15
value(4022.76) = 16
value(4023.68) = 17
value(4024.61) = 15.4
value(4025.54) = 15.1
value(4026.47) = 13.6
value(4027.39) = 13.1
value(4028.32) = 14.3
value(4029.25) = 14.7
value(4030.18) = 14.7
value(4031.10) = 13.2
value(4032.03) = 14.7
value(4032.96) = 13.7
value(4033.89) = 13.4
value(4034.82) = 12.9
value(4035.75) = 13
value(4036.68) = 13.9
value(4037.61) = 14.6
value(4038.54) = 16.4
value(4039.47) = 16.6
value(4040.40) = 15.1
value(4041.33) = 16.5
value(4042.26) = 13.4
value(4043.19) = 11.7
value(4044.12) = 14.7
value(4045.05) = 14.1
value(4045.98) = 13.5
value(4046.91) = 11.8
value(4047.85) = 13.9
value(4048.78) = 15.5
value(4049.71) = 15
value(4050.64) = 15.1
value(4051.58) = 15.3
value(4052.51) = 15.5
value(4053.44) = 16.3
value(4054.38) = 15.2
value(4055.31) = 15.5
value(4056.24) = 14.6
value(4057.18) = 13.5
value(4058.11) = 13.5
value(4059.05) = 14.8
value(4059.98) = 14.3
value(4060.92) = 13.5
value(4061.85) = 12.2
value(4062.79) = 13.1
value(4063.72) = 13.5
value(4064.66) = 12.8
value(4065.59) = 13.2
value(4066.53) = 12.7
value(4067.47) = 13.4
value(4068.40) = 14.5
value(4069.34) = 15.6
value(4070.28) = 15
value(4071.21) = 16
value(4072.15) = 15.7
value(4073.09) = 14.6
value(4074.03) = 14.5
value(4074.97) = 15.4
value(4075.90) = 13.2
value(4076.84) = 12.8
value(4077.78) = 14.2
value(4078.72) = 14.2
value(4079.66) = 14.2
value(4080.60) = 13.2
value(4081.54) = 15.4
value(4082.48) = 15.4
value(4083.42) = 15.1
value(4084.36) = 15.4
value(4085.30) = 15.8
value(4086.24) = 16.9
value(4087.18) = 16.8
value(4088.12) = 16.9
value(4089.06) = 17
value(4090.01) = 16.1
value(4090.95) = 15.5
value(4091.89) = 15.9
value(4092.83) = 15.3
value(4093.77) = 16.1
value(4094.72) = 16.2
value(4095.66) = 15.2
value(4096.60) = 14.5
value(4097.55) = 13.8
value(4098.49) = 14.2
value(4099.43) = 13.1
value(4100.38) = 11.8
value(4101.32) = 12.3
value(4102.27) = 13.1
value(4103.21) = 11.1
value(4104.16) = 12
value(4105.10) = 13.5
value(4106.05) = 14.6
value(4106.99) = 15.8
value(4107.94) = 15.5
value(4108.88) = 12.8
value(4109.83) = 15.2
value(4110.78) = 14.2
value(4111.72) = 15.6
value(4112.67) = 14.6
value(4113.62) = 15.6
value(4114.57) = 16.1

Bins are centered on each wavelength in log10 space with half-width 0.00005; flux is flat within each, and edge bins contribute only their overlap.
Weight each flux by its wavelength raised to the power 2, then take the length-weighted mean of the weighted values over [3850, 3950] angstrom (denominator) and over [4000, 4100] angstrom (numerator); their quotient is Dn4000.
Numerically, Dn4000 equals 1.9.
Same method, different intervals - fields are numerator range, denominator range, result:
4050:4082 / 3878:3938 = 1.82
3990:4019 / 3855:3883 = 2.16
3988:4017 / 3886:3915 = 1.52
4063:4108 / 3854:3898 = 2.10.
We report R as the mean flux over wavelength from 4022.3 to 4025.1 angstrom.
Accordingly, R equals 16.1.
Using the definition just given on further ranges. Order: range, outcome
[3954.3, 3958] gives 10.8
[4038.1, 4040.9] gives 16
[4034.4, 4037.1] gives 13.3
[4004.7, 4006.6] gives 12.9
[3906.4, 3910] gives 9.36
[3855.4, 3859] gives 6.45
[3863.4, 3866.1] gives 8.07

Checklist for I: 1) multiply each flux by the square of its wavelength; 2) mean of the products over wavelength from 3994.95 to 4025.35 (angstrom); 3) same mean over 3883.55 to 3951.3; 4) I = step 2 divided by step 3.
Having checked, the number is 1.7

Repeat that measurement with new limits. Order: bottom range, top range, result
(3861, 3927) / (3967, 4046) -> 1.55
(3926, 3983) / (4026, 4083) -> 1.90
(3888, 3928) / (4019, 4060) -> 1.58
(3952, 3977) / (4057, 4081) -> 1.87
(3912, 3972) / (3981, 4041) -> 1.80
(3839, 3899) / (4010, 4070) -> 2.10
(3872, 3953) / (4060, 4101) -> 1.87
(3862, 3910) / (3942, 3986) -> 1.13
